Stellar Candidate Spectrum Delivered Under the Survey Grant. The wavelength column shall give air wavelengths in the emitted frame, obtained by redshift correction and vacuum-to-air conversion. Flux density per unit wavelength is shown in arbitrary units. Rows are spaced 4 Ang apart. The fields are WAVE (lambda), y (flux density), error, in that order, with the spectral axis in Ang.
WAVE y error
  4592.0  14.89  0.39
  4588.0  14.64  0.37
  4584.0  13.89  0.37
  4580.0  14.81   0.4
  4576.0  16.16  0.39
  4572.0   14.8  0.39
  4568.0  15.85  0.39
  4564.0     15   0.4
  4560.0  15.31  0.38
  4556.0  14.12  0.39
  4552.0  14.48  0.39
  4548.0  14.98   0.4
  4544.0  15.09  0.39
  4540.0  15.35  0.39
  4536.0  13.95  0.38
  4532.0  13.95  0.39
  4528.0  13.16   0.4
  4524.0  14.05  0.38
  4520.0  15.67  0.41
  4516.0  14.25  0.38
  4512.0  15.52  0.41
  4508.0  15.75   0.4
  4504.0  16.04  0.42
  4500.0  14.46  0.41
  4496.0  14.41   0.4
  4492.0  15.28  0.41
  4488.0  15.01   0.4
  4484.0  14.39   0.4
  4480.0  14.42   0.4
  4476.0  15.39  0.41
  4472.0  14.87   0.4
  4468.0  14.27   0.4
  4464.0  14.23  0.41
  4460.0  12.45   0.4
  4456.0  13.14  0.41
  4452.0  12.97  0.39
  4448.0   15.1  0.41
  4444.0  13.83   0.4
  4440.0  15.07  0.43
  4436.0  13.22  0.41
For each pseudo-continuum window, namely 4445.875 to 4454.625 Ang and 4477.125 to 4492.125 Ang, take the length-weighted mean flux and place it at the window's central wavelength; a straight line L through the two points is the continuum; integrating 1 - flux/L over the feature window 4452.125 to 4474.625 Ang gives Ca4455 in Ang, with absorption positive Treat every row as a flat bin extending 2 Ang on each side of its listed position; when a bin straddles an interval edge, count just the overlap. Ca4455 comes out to 0.8 Ang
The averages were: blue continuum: 14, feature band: 13.8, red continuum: 14.7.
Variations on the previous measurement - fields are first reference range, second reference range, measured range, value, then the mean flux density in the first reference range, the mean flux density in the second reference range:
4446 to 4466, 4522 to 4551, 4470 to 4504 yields -2.38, 13.6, 14.4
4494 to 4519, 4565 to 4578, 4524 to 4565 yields 2.30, 15.1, 15.6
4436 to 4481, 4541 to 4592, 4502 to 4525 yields -1.16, 14.1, 14.9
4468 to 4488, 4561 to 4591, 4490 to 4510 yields -0.52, 14.7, 15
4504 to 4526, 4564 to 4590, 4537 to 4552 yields 0.11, 15.1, 15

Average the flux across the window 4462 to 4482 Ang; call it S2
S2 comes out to 14.6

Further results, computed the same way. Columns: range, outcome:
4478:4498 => 14.7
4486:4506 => 15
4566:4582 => 15.4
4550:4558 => 14.3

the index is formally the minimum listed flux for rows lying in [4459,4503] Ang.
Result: 12.45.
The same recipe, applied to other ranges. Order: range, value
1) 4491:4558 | 13.16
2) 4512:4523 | 14.25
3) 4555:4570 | 14.12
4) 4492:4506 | 14.41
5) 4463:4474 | 14.23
